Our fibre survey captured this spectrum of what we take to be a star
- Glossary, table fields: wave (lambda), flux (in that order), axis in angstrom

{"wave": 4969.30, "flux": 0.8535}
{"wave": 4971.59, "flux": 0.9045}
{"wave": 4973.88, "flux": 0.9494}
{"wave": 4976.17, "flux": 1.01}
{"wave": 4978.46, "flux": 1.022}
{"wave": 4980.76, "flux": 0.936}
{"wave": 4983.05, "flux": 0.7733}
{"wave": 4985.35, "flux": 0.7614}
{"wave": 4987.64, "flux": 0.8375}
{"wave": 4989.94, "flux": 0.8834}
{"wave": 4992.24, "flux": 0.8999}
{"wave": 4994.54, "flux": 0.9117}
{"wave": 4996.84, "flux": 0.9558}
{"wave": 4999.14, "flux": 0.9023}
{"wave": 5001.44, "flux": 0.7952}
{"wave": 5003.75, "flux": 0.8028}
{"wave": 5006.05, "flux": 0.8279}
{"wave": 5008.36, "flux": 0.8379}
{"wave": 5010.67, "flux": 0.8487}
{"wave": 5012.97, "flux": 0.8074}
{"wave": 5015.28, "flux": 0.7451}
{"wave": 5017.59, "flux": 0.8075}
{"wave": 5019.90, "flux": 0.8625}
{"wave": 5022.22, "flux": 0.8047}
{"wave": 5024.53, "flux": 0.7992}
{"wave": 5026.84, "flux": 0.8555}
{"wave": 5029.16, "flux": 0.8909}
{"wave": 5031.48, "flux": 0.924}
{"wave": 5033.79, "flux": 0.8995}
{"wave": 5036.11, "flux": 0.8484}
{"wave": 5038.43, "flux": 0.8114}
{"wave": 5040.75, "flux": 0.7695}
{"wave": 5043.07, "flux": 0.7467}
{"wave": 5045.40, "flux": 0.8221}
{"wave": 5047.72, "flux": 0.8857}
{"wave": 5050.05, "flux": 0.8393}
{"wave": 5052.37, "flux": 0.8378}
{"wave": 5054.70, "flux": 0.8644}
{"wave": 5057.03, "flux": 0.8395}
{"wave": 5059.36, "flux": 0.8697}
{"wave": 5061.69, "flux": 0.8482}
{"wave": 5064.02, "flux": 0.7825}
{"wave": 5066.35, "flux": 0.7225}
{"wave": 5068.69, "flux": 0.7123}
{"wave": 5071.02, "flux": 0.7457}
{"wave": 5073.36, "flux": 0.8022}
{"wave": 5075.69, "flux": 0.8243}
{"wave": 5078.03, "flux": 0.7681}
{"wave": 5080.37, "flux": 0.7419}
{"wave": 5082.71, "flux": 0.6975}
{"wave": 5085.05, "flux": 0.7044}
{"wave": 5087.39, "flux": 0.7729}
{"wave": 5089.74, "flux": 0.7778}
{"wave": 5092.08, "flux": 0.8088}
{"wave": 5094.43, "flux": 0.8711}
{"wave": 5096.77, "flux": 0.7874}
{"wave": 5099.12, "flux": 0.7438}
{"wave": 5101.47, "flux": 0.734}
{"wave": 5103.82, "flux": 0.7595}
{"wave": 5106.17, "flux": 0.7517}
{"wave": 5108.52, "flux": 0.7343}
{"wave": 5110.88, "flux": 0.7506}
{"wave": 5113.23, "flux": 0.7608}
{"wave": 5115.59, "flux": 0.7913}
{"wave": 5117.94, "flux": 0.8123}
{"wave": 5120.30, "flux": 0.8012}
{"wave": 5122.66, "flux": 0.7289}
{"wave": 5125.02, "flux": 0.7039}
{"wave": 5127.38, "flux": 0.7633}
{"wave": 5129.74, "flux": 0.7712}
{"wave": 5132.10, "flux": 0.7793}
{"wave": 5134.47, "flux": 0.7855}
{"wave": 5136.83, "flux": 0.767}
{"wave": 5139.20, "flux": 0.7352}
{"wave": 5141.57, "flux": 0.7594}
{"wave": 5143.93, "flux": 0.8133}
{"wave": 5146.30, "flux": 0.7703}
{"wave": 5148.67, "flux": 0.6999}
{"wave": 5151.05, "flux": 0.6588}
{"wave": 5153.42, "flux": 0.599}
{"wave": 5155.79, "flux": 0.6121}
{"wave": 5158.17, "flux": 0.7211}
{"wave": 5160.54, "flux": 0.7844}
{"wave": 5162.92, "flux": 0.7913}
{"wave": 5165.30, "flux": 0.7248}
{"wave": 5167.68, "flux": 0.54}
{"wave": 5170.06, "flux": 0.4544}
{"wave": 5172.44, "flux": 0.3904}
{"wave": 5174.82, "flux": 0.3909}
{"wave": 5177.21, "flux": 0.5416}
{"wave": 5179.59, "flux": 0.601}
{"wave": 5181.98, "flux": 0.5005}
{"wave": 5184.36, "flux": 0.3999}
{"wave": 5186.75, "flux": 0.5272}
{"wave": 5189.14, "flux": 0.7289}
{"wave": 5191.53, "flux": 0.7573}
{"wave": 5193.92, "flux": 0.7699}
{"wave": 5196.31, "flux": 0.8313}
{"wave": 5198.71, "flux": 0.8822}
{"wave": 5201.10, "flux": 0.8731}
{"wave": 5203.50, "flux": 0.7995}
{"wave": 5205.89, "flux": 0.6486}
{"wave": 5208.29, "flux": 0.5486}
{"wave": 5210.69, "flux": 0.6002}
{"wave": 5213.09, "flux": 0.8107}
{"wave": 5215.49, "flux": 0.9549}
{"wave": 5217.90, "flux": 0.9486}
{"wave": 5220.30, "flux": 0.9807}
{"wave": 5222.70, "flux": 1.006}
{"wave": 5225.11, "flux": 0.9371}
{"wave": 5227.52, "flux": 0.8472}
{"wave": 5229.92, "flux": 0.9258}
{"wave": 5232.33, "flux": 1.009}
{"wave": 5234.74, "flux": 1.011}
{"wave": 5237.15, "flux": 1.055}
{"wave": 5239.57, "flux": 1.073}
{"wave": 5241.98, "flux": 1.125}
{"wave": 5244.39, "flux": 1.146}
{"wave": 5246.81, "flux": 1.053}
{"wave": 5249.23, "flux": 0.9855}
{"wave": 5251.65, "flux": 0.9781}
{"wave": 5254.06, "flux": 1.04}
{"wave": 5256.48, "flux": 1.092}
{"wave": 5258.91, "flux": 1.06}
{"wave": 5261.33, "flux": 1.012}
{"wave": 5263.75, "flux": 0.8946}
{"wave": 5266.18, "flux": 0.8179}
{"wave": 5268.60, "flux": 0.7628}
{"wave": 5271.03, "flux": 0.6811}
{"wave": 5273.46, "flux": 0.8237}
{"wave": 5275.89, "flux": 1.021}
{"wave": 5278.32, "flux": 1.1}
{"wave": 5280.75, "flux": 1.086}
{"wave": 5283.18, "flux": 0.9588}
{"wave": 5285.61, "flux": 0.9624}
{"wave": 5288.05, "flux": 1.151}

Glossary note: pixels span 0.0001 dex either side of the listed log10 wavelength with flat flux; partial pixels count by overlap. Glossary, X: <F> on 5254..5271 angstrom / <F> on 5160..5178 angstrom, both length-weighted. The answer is 1.6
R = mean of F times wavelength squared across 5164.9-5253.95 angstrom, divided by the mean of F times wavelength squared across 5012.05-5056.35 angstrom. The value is 1.03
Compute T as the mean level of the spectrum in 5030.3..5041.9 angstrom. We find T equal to 0.851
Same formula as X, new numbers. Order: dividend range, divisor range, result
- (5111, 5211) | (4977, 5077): 0.82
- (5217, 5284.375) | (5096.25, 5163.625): 1.31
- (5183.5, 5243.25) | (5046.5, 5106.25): 1.07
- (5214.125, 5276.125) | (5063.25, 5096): 1.26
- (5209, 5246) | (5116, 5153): 1.27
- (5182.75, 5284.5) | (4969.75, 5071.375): 1.06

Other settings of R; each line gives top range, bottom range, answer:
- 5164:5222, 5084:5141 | 0.91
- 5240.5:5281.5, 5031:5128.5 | 1.33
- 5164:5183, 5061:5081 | 0.70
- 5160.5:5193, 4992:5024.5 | 0.73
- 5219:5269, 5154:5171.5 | 1.57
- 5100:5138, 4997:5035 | 0.94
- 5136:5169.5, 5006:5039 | 0.89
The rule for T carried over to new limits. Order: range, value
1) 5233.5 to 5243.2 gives 1.07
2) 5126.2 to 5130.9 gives 0.768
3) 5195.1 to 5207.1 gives 0.807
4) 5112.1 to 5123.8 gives 0.779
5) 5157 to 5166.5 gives 0.755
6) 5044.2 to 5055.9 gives 0.849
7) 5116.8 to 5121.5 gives 0.806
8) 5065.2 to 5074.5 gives 0.745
